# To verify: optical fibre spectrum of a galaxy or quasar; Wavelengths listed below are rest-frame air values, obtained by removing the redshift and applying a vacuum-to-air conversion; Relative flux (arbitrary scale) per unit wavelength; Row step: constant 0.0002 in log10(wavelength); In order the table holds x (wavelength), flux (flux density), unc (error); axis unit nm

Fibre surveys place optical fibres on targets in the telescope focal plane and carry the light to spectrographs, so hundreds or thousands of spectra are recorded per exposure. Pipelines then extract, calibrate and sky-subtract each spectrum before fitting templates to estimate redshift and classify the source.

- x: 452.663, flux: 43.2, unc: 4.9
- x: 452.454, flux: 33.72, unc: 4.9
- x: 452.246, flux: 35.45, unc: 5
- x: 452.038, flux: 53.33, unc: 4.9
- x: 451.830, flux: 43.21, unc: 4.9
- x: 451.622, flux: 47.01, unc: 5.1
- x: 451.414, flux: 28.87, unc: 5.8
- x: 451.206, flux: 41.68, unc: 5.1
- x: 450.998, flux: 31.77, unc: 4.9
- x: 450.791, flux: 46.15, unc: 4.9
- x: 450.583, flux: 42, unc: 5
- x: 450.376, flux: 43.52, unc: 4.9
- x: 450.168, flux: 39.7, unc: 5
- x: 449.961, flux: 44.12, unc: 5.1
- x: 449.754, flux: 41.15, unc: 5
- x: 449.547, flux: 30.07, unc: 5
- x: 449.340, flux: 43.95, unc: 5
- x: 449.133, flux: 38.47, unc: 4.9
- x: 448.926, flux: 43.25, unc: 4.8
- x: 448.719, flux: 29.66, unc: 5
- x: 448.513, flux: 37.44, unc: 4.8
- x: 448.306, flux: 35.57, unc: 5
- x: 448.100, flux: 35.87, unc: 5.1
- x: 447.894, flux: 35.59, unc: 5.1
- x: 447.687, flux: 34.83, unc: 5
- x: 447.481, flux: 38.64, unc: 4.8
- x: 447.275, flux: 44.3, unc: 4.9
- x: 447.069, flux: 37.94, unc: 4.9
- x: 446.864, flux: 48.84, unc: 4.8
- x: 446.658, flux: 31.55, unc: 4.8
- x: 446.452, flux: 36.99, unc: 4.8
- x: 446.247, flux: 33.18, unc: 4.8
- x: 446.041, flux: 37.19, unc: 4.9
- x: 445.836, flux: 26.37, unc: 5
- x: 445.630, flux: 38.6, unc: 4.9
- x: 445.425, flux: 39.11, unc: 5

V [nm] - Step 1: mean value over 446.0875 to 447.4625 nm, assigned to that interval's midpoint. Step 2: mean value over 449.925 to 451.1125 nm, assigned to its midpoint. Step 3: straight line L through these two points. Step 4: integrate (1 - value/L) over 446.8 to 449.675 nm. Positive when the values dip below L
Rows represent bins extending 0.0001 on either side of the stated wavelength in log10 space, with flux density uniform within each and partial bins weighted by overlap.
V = 0.11 nm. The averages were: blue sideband 38.7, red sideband 41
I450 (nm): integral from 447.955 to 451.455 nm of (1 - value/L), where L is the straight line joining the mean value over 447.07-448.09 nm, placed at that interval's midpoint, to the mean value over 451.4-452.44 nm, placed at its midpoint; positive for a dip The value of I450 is 0.13 nm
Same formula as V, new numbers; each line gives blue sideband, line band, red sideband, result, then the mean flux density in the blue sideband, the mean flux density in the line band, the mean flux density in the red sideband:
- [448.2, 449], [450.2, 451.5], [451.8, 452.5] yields 0.02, 36.2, 39.2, 41.9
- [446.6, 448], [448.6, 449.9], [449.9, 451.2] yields 0.08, 39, 38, 41.1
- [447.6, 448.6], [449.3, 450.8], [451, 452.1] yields -0.07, 35.8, 40.9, 41.4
